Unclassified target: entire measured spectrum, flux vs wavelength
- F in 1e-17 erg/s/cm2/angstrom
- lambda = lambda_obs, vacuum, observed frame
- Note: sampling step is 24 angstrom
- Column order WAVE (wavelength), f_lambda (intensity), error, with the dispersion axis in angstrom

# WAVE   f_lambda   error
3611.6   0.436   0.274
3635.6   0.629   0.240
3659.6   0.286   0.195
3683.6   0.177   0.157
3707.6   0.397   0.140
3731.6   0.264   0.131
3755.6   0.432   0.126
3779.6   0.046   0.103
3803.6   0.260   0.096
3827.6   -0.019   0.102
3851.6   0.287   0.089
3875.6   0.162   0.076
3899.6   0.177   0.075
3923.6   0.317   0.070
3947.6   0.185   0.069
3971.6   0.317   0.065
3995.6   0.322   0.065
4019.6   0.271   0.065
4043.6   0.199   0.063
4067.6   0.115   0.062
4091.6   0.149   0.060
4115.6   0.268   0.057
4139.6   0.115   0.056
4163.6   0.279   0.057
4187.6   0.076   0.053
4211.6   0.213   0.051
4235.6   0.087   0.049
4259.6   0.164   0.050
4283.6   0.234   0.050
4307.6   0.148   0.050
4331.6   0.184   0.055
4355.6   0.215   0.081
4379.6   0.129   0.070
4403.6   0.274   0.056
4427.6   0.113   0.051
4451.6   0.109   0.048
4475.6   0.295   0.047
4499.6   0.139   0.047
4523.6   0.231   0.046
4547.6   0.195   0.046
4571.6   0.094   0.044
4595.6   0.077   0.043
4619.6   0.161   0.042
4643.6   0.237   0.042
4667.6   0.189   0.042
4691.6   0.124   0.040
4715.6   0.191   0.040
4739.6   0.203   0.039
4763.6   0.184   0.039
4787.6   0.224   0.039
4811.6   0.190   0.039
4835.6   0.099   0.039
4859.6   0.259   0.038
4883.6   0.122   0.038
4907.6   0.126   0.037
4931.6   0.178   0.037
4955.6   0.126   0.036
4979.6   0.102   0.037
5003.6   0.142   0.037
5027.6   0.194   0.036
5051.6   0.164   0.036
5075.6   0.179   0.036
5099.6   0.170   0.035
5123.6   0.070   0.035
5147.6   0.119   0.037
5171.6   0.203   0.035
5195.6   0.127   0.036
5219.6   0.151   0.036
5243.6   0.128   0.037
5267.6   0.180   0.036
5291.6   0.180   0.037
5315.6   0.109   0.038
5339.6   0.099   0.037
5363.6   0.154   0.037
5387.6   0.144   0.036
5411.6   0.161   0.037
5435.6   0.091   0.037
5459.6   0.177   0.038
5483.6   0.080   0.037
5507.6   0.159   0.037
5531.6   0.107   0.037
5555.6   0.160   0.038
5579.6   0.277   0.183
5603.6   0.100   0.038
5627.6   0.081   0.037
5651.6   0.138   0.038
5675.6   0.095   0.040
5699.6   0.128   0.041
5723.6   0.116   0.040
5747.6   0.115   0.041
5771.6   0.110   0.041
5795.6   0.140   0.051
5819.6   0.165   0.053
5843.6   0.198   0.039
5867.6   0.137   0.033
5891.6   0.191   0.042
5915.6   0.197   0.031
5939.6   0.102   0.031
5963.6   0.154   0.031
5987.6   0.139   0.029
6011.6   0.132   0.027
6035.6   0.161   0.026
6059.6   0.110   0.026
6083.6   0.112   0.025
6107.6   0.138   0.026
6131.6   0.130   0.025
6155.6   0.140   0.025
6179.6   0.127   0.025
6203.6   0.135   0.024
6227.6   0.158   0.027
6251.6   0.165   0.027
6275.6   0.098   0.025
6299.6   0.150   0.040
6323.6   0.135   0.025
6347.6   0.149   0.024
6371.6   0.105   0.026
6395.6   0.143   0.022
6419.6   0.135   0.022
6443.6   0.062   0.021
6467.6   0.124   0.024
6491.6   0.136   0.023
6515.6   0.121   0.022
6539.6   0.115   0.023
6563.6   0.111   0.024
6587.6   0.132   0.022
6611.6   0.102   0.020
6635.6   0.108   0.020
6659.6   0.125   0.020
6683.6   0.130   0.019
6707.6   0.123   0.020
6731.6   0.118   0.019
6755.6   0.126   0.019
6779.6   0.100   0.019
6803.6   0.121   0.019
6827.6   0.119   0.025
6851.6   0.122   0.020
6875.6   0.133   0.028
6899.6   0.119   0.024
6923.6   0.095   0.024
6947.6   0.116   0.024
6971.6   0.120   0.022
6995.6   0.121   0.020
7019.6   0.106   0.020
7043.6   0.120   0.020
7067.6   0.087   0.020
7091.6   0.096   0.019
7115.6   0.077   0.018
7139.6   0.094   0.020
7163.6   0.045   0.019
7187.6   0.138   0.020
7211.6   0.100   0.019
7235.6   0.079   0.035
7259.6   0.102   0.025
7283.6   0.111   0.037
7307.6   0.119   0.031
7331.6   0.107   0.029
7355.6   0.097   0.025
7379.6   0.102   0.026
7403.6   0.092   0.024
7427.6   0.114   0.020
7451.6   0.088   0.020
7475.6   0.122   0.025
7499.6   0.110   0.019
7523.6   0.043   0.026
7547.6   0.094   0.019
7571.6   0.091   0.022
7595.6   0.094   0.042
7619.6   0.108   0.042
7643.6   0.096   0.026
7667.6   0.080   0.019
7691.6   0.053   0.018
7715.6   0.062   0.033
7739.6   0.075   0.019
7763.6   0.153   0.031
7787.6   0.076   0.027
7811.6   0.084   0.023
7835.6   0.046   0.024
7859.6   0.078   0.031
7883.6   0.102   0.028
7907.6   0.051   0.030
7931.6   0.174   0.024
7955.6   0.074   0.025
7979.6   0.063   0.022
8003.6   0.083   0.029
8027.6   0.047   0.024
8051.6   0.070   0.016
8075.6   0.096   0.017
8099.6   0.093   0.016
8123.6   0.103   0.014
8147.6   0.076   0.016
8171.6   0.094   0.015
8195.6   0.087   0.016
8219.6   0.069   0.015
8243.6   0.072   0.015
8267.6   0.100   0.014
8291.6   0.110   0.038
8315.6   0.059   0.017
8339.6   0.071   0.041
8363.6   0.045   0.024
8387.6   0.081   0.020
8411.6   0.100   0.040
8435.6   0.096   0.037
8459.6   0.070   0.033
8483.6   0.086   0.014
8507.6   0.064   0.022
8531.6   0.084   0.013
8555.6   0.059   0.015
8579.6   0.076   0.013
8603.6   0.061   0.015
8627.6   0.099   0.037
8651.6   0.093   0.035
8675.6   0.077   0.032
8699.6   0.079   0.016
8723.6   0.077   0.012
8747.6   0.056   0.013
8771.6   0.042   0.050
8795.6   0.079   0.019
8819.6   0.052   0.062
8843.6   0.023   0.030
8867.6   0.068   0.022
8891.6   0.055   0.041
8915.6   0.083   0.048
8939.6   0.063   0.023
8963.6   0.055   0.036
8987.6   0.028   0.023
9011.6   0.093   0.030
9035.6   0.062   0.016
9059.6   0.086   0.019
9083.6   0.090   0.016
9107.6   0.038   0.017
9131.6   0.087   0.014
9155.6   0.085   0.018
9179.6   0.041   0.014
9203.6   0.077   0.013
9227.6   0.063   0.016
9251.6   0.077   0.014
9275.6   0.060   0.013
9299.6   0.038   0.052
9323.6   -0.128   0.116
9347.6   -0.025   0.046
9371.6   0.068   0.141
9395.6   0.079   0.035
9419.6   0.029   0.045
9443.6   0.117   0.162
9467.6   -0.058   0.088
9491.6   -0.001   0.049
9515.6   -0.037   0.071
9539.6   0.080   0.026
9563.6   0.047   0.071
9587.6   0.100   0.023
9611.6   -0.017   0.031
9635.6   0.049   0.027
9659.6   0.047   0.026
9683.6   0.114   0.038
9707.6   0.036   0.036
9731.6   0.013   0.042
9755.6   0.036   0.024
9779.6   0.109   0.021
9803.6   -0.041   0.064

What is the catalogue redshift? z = 0.53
